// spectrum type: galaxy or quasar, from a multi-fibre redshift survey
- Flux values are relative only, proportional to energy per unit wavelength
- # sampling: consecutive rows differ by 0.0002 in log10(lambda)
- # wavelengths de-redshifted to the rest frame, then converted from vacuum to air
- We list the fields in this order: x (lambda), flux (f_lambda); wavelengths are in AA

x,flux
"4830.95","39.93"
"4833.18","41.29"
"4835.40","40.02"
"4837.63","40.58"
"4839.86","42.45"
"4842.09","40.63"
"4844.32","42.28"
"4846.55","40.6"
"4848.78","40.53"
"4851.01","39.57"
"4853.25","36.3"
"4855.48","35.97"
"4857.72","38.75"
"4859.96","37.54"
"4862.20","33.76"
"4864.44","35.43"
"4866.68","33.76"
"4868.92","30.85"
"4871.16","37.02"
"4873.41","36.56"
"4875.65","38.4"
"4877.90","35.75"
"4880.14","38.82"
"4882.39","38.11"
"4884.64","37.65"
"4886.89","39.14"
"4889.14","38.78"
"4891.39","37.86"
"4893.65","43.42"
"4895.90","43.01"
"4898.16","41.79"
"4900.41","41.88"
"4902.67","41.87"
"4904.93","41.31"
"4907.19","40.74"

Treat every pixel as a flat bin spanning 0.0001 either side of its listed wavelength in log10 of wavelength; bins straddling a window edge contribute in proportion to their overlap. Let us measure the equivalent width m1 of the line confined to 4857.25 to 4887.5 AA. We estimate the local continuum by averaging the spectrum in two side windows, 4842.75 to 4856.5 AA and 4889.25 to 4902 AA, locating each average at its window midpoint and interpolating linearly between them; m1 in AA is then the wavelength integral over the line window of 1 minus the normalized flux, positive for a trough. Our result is 2.9 AA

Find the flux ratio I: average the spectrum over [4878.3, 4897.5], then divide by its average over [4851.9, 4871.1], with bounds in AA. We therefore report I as 1.11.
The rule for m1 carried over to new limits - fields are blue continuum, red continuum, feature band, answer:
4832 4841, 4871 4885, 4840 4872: 1.55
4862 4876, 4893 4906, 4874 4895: 0.00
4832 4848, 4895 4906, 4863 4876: 2.00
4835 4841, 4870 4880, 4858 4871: 1.19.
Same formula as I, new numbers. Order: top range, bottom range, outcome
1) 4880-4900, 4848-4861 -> 1.05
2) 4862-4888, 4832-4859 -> 0.91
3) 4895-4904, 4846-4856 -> 1.09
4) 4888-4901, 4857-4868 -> 1.15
